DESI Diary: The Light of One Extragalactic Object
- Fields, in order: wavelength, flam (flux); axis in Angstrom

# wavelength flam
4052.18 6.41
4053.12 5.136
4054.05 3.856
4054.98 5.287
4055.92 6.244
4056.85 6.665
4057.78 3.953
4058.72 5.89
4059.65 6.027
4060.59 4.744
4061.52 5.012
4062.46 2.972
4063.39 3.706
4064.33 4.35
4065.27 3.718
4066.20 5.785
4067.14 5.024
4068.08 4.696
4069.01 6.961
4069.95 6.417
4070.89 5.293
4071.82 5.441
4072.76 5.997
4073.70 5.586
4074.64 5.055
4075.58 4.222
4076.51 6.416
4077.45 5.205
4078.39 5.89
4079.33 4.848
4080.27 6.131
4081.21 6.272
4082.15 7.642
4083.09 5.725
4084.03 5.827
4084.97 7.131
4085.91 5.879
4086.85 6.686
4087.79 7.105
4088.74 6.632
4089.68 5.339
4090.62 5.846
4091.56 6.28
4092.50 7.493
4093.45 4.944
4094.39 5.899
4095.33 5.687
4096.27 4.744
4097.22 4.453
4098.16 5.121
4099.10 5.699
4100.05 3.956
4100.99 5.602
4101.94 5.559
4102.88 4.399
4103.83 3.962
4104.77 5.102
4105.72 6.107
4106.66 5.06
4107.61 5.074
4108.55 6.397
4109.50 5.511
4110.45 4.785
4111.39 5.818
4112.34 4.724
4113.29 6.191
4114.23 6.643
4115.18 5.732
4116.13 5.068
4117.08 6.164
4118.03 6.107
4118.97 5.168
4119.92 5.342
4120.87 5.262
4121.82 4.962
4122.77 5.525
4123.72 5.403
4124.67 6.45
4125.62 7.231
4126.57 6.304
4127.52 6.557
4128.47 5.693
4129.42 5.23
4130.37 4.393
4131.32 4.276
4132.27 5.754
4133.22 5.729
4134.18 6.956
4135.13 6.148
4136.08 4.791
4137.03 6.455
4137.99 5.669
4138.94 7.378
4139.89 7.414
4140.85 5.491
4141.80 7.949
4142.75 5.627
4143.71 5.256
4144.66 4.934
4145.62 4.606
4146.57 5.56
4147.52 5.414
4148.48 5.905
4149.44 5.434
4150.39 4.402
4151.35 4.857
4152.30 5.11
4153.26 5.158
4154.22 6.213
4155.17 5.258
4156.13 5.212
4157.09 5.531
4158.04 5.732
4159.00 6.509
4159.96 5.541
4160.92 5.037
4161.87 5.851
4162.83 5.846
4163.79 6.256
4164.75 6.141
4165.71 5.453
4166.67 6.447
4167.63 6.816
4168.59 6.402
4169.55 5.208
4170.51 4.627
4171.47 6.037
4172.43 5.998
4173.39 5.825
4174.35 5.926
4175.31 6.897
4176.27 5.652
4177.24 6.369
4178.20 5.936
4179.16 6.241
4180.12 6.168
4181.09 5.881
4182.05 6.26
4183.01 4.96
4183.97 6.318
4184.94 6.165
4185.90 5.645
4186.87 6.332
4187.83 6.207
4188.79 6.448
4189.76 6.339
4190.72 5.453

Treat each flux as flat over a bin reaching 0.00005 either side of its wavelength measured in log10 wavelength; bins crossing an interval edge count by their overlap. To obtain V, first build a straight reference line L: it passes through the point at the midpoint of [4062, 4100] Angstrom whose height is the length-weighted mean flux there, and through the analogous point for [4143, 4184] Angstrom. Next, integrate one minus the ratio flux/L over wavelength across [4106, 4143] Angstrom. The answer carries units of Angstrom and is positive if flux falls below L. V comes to -1.1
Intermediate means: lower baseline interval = 5.59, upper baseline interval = 5.7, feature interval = 5.81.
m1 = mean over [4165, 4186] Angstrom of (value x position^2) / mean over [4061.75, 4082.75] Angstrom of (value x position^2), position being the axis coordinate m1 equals 1.2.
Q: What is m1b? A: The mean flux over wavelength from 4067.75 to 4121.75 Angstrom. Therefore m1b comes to 5.65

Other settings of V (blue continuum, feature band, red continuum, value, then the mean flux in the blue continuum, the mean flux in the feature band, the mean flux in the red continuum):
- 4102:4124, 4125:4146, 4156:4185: -1.1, 5.42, 5.91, 5.92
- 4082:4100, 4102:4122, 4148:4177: 1.5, 5.93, 5.42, 5.71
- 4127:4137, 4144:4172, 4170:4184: 1.1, 5.6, 5.57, 5.93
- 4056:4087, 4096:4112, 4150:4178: 1.3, 5.49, 5.14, 5.74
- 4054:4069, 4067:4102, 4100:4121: -4.0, 4.96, 5.76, 5.41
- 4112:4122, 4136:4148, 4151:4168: -0.5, 5.61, 5.92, 5.72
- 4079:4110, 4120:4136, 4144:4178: -0.1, 5.7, 5.71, 5.66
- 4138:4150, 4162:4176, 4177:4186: 0.0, 5.9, 5.98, 6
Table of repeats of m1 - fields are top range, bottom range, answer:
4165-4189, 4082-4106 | 1.10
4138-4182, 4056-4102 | 1.09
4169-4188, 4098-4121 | 1.14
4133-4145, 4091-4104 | 1.18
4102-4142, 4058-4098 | 1.04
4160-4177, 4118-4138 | 1.06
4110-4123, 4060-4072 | 1.15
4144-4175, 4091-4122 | 1.06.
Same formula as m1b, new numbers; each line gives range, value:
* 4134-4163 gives 5.7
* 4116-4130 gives 5.77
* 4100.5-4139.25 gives 5.62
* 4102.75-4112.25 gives 5.23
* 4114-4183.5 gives 5.77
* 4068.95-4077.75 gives 5.61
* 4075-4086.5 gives 5.93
